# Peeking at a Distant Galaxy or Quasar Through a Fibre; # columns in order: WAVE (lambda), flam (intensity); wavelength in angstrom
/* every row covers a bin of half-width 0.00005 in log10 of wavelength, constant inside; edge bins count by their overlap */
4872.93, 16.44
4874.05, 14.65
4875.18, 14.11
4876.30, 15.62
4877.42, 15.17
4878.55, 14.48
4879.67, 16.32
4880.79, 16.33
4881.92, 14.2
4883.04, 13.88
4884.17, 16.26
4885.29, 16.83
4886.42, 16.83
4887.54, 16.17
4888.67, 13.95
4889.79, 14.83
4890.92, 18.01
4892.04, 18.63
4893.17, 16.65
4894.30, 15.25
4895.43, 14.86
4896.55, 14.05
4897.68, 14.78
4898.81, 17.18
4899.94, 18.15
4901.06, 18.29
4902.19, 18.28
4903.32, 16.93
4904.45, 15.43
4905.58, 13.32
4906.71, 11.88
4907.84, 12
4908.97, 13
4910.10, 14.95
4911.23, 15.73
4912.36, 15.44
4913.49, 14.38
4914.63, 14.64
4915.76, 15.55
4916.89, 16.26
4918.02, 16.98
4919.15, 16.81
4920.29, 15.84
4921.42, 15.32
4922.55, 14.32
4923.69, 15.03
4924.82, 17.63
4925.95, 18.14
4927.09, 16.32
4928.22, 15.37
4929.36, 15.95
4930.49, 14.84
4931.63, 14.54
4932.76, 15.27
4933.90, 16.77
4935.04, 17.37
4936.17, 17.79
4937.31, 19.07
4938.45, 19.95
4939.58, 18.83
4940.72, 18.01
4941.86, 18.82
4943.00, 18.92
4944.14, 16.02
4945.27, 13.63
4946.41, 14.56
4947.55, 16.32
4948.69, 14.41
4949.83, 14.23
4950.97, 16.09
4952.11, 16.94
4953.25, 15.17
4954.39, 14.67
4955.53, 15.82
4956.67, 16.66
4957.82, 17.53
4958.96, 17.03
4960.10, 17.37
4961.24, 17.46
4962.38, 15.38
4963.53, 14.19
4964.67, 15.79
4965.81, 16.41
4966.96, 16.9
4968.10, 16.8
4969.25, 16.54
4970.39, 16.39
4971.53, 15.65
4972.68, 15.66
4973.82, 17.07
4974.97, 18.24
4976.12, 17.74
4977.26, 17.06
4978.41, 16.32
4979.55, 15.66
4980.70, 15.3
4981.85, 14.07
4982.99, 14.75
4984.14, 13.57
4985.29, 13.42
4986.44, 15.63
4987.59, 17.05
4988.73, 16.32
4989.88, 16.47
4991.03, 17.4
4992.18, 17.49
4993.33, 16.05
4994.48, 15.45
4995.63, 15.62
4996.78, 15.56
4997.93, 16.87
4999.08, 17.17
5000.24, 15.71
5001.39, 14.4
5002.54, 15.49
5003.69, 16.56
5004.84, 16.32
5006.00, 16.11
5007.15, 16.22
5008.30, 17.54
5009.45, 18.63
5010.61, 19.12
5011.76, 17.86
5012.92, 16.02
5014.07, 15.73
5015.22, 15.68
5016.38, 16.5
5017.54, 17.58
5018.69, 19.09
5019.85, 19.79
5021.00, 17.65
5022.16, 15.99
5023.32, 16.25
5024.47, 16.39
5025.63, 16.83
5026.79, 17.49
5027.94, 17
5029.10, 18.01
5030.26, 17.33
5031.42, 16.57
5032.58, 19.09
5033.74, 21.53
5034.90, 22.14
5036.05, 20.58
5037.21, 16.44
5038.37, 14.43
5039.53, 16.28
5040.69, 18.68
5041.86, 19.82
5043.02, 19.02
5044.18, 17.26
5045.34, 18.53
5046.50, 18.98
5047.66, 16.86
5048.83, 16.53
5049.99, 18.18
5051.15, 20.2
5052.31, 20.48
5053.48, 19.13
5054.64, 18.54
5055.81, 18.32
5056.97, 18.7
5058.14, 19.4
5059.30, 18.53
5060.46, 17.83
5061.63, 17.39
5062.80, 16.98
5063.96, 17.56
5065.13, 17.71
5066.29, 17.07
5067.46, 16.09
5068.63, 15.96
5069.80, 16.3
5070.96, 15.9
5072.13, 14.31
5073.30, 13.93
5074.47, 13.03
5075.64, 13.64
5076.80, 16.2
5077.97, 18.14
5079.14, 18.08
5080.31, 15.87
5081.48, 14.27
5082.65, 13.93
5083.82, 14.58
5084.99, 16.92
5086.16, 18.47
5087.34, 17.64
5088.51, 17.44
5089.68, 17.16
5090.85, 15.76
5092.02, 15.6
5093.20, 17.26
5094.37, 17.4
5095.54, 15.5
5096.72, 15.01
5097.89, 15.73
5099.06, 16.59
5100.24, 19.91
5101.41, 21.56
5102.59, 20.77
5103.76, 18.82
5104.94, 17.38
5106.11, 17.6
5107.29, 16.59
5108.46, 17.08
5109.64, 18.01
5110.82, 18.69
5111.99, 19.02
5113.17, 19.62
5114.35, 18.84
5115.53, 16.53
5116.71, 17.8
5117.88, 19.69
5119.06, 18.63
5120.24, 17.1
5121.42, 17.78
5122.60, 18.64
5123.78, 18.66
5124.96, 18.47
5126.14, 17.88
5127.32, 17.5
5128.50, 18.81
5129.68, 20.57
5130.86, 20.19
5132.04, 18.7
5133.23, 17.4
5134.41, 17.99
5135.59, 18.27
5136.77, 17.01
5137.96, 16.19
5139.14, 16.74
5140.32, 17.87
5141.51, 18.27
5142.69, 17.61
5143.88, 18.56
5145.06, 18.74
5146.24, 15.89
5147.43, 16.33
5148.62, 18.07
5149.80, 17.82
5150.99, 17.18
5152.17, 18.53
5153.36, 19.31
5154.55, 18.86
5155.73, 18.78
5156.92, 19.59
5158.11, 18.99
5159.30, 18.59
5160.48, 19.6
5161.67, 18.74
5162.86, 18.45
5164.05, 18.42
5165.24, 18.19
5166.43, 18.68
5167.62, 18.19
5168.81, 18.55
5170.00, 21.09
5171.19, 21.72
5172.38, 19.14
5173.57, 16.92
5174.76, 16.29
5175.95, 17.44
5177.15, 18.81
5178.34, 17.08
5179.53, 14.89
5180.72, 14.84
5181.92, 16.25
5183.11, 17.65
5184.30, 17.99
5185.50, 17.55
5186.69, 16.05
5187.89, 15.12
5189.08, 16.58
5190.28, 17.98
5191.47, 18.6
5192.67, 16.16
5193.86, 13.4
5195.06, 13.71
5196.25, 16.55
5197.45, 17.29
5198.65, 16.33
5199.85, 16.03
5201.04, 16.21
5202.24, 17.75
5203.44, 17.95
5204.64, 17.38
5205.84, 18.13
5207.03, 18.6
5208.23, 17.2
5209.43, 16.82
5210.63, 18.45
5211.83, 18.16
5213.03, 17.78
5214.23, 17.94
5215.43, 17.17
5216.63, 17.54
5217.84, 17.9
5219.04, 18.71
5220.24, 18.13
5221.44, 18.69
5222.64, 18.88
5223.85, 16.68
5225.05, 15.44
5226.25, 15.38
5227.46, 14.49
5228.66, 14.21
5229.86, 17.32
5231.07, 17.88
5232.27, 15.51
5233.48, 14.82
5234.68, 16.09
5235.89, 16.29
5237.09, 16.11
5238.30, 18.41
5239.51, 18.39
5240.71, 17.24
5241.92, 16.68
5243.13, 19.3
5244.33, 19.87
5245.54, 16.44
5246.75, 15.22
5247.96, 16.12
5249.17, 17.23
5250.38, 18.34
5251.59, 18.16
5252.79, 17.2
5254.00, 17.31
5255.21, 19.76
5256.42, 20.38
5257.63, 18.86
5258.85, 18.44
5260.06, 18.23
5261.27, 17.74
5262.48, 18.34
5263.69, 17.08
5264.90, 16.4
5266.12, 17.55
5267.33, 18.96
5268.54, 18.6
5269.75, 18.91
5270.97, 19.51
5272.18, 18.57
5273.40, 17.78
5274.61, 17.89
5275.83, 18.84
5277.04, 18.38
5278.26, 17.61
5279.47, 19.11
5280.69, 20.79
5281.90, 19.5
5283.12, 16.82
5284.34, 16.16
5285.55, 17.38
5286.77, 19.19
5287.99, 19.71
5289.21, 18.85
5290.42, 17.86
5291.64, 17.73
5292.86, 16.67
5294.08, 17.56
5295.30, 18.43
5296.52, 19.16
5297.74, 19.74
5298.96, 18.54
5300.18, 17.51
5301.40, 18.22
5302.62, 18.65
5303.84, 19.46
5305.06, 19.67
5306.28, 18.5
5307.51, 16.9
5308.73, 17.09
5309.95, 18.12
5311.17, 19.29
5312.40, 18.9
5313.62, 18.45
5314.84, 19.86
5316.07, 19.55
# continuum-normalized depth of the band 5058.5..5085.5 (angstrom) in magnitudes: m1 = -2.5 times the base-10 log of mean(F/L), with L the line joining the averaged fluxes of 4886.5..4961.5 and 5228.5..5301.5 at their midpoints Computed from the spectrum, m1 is 0.05 mag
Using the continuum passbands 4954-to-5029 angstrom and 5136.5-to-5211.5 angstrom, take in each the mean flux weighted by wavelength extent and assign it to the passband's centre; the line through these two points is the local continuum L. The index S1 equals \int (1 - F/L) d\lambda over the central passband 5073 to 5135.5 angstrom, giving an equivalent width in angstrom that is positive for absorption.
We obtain -1.1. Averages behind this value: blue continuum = 16.5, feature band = 17.5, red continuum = 17.6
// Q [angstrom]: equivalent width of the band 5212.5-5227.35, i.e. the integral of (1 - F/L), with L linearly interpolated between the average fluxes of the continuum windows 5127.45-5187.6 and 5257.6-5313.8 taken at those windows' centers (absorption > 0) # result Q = 0.6 angstrom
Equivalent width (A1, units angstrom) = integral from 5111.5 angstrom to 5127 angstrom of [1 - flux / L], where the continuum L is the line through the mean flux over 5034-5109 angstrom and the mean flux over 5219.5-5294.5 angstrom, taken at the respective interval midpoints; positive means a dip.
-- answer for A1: -0.81 angstrom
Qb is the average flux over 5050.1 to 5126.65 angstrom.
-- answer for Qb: 17.4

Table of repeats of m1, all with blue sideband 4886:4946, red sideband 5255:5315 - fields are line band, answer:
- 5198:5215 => 0.03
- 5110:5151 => -0.04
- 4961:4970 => 0.02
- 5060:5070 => 0.00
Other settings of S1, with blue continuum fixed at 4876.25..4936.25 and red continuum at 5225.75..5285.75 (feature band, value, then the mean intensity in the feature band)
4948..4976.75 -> -0.42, 16.2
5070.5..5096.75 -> 1.18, 15.9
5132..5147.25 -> -0.51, 17.6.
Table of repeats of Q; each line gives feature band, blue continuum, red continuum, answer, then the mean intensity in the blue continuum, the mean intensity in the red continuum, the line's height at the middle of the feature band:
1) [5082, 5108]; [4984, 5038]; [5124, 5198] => 0.4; 17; 17.8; 17.4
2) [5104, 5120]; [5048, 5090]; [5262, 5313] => -0.8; 16.9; 18.3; 17.2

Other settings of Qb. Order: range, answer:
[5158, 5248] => 17.3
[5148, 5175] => 18.7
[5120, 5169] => 18.2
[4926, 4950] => 16.6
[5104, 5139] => 18.1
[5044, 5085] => 17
